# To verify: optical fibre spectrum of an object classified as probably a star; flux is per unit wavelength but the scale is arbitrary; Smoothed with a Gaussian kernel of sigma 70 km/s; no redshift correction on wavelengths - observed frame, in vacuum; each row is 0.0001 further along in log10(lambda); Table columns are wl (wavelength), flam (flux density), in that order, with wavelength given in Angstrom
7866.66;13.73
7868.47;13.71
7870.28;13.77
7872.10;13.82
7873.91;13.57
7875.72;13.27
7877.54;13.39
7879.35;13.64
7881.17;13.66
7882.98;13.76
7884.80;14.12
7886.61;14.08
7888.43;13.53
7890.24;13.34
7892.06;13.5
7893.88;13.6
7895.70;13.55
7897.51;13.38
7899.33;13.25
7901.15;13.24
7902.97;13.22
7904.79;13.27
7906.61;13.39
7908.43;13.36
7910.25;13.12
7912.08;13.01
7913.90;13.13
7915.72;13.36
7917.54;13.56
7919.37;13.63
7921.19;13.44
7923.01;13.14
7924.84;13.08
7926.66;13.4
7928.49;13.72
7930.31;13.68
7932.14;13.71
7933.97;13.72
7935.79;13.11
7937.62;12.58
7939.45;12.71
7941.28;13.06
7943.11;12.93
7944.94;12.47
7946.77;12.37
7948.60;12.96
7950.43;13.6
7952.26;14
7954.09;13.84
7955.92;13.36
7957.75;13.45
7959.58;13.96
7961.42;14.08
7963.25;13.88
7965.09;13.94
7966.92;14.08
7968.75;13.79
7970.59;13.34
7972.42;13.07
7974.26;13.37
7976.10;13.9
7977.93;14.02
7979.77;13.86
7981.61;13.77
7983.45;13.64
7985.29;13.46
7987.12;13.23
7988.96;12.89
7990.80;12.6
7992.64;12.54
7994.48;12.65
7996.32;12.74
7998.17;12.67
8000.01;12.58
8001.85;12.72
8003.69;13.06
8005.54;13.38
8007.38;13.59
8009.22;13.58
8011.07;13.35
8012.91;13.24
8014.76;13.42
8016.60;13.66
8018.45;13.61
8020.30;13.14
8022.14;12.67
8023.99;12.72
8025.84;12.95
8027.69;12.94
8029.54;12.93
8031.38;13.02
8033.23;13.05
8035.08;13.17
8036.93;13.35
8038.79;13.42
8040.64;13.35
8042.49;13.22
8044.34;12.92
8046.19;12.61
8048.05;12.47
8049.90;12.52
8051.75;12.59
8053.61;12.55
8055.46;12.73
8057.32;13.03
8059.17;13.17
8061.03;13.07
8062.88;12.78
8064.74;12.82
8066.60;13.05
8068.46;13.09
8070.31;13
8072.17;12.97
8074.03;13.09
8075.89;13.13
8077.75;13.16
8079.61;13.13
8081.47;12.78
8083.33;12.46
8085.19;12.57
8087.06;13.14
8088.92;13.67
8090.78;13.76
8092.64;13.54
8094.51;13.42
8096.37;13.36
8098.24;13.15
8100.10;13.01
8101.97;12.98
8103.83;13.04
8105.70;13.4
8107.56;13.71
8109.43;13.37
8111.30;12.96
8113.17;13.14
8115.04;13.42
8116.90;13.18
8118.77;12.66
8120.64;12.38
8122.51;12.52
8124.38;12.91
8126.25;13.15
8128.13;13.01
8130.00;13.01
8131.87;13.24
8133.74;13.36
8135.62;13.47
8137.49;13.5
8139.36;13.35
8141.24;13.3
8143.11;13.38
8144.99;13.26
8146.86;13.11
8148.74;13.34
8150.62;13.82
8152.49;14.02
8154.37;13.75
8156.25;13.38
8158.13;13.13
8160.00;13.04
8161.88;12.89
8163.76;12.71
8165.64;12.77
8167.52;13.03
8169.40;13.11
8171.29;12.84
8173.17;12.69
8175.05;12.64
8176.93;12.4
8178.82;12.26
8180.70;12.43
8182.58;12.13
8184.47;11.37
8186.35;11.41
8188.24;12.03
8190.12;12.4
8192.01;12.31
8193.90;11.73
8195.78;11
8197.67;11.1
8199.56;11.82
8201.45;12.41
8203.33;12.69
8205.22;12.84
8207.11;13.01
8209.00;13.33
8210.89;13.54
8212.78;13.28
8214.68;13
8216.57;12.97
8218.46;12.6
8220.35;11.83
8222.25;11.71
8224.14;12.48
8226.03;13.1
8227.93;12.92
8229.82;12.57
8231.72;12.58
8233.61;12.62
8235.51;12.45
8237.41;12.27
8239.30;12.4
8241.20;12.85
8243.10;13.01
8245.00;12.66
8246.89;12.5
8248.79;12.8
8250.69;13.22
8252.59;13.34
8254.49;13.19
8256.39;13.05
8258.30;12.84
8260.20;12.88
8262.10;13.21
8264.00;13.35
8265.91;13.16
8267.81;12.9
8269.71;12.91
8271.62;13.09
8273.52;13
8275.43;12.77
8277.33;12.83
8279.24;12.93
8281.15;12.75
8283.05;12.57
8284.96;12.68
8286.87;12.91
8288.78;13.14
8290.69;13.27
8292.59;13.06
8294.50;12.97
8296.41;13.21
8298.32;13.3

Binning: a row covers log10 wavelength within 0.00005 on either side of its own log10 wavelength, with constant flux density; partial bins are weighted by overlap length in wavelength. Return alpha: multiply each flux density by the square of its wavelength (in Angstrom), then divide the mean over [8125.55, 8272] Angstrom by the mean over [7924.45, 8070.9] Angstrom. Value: 1.0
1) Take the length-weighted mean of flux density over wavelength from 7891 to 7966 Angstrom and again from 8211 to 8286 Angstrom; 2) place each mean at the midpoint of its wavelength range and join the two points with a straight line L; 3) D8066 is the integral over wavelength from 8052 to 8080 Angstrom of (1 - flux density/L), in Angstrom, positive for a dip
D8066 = 0.3 Angstrom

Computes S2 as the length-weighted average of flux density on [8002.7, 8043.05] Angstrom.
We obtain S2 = 13.2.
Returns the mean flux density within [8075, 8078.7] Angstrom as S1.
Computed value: 13.1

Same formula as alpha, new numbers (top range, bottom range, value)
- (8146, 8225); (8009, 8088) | 1.00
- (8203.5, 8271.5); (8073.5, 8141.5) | 1.01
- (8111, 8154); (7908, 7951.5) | 1.05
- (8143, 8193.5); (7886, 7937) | 1.02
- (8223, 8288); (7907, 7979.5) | 1.03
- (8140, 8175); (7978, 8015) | 1.04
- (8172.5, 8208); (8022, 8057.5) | 0.98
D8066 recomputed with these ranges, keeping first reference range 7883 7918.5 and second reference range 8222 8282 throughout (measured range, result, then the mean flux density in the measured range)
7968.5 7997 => 0.0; 13.3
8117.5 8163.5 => -0.6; 13.2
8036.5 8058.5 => 0.5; 12.9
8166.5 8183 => 0.4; 12.6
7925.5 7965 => -0.1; 13.4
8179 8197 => 1.5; 11.9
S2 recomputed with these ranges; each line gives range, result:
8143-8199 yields 12.6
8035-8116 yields 13.1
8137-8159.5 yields 13.4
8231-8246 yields 12.6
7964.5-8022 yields 13.3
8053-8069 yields 12.9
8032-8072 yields 13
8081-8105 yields 13.2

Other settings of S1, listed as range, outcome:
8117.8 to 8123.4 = 12.5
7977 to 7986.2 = 13.7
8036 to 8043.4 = 13.3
